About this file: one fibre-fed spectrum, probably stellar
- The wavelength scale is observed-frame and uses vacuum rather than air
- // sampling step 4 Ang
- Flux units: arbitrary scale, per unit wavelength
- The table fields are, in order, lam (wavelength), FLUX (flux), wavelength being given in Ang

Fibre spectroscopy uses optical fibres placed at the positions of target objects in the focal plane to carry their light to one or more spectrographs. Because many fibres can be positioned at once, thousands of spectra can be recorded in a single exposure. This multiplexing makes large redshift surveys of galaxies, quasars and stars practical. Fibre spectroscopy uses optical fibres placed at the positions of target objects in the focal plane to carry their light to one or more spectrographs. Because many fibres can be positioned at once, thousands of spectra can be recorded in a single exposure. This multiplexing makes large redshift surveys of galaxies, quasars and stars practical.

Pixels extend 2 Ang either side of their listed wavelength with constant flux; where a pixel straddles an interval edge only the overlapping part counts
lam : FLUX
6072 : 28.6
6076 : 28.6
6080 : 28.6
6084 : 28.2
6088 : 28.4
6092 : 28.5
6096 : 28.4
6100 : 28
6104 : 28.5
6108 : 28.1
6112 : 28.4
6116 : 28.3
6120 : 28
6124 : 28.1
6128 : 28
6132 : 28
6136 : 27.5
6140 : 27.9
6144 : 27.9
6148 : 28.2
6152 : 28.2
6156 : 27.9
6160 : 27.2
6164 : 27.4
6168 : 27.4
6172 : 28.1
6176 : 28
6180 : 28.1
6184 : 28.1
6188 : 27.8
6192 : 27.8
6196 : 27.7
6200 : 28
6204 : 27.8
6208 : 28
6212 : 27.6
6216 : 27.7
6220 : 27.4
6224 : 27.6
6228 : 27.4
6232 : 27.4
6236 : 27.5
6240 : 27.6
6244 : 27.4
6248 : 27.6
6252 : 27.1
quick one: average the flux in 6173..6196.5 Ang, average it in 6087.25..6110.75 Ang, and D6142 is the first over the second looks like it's 0.99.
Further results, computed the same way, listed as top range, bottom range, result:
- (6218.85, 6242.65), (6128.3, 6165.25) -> 0.99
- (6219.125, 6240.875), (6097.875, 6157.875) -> 0.98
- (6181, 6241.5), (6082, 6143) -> 0.98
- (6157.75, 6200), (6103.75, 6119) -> 0.98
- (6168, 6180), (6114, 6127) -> 0.99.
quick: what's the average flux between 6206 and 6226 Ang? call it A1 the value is 27.7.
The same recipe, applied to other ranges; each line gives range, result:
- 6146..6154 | 28.2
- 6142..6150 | 28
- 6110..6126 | 28.2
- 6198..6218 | 27.8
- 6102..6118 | 28.3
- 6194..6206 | 27.8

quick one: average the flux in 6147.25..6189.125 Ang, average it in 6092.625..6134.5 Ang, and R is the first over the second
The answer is 0.99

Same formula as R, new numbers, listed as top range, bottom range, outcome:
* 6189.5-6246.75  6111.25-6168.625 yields 0.99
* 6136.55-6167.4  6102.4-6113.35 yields 0.98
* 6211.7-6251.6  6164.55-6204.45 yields 0.99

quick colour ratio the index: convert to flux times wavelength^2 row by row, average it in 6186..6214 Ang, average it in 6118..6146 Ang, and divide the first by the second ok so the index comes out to 1.02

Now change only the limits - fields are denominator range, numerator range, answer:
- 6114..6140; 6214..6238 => 1.01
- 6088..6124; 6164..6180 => 1.01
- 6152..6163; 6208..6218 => 1.02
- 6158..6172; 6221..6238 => 1.02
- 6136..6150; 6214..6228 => 1.01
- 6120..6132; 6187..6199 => 1.01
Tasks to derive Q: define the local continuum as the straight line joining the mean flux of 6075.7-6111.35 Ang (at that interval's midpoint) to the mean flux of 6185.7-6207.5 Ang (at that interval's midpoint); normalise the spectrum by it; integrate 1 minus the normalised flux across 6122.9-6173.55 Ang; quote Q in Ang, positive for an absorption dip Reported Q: 0.5 Ang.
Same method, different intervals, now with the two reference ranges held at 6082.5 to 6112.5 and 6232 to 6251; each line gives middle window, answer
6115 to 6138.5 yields 0.1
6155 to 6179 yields 0.2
